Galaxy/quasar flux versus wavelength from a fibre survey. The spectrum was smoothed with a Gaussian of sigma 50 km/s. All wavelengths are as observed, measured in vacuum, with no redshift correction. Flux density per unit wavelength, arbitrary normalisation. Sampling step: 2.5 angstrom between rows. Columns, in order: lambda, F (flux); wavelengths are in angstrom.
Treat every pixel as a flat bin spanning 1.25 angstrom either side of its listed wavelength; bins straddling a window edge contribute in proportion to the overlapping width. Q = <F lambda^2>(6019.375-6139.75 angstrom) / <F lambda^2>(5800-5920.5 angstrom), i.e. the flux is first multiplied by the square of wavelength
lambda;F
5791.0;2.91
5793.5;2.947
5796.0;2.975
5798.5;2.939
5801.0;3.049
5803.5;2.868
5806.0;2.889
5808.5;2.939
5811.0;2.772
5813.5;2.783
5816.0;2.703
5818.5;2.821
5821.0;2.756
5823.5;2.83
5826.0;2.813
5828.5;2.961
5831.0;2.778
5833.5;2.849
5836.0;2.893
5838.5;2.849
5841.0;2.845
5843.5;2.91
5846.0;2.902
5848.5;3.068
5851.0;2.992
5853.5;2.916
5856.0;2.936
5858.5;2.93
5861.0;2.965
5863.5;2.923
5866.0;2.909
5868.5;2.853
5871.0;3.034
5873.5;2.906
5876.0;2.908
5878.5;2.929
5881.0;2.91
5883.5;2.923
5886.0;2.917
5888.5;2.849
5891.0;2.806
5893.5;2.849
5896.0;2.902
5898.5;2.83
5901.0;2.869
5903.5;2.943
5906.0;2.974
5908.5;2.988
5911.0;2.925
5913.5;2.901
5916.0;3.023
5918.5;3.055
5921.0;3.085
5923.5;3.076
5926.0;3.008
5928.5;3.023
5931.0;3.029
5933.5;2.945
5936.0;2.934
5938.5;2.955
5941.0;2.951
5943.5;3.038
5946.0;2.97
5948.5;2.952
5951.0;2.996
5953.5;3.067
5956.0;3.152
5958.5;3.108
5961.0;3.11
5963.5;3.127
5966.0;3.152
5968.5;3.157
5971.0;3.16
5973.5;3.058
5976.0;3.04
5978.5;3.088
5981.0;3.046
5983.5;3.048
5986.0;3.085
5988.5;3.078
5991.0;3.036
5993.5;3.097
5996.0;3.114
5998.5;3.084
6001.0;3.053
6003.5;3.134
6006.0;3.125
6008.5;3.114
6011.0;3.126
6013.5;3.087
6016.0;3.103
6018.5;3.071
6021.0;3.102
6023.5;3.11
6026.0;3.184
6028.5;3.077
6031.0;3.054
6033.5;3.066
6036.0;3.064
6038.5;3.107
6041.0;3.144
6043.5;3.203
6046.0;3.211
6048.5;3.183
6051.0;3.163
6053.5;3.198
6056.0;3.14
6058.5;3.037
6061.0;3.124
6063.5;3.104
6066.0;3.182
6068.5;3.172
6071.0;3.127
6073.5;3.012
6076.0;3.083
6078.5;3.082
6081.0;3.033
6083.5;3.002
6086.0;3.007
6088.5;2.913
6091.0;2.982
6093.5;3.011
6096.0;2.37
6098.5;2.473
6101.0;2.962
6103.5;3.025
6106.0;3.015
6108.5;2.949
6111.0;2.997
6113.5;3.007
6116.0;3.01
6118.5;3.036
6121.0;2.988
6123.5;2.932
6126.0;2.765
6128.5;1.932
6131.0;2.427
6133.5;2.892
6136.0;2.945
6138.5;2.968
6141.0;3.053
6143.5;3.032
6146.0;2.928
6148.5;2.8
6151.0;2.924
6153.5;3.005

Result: 1.1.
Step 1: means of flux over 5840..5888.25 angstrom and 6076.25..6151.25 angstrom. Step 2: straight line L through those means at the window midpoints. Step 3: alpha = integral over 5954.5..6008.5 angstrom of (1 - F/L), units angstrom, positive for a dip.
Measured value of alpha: -3.53 angstrom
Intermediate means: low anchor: 2.93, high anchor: 2.88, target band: 3.1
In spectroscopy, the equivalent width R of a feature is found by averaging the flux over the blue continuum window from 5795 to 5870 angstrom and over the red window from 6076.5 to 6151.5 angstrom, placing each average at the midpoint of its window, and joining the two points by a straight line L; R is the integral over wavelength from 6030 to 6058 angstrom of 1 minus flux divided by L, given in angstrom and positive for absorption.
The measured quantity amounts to -2.45 angstrom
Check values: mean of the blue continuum 2.89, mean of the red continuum 2.88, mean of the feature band 3.14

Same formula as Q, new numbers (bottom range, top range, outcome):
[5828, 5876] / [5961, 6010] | 1.11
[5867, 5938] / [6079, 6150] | 1.05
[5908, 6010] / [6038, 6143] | 1.02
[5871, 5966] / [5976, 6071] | 1.08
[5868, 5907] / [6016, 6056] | 1.13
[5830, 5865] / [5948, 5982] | 1.10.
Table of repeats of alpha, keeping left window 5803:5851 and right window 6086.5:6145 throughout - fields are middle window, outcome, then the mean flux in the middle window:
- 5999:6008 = -0.8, 3.1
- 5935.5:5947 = -0.5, 2.97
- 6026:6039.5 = -1.1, 3.08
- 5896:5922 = -0.9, 2.96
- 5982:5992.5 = -0.8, 3.06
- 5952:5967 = -1.4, 3.12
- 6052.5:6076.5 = -2.2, 3.12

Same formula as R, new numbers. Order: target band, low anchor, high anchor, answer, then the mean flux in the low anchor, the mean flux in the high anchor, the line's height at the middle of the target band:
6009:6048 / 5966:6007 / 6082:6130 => -1.38 angstrom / 3.09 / 2.86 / 3.01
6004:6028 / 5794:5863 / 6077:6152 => -1.90 angstrom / 2.89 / 2.88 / 2.88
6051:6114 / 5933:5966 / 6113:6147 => -2.34 angstrom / 3.03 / 2.85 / 2.9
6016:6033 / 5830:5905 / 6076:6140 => -1.26 angstrom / 2.9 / 2.87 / 2.88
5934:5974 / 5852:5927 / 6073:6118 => -1.59 angstrom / 2.93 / 2.94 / 2.94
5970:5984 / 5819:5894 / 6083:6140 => -0.96 angstrom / 2.9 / 2.85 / 2.88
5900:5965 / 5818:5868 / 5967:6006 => 0.11 angstrom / 2.89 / 3.09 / 3.01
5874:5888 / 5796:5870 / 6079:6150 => -0.14 angstrom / 2.89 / 2.88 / 2.88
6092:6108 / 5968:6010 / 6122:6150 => 0.25 angstrom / 3.09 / 2.79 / 2.86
